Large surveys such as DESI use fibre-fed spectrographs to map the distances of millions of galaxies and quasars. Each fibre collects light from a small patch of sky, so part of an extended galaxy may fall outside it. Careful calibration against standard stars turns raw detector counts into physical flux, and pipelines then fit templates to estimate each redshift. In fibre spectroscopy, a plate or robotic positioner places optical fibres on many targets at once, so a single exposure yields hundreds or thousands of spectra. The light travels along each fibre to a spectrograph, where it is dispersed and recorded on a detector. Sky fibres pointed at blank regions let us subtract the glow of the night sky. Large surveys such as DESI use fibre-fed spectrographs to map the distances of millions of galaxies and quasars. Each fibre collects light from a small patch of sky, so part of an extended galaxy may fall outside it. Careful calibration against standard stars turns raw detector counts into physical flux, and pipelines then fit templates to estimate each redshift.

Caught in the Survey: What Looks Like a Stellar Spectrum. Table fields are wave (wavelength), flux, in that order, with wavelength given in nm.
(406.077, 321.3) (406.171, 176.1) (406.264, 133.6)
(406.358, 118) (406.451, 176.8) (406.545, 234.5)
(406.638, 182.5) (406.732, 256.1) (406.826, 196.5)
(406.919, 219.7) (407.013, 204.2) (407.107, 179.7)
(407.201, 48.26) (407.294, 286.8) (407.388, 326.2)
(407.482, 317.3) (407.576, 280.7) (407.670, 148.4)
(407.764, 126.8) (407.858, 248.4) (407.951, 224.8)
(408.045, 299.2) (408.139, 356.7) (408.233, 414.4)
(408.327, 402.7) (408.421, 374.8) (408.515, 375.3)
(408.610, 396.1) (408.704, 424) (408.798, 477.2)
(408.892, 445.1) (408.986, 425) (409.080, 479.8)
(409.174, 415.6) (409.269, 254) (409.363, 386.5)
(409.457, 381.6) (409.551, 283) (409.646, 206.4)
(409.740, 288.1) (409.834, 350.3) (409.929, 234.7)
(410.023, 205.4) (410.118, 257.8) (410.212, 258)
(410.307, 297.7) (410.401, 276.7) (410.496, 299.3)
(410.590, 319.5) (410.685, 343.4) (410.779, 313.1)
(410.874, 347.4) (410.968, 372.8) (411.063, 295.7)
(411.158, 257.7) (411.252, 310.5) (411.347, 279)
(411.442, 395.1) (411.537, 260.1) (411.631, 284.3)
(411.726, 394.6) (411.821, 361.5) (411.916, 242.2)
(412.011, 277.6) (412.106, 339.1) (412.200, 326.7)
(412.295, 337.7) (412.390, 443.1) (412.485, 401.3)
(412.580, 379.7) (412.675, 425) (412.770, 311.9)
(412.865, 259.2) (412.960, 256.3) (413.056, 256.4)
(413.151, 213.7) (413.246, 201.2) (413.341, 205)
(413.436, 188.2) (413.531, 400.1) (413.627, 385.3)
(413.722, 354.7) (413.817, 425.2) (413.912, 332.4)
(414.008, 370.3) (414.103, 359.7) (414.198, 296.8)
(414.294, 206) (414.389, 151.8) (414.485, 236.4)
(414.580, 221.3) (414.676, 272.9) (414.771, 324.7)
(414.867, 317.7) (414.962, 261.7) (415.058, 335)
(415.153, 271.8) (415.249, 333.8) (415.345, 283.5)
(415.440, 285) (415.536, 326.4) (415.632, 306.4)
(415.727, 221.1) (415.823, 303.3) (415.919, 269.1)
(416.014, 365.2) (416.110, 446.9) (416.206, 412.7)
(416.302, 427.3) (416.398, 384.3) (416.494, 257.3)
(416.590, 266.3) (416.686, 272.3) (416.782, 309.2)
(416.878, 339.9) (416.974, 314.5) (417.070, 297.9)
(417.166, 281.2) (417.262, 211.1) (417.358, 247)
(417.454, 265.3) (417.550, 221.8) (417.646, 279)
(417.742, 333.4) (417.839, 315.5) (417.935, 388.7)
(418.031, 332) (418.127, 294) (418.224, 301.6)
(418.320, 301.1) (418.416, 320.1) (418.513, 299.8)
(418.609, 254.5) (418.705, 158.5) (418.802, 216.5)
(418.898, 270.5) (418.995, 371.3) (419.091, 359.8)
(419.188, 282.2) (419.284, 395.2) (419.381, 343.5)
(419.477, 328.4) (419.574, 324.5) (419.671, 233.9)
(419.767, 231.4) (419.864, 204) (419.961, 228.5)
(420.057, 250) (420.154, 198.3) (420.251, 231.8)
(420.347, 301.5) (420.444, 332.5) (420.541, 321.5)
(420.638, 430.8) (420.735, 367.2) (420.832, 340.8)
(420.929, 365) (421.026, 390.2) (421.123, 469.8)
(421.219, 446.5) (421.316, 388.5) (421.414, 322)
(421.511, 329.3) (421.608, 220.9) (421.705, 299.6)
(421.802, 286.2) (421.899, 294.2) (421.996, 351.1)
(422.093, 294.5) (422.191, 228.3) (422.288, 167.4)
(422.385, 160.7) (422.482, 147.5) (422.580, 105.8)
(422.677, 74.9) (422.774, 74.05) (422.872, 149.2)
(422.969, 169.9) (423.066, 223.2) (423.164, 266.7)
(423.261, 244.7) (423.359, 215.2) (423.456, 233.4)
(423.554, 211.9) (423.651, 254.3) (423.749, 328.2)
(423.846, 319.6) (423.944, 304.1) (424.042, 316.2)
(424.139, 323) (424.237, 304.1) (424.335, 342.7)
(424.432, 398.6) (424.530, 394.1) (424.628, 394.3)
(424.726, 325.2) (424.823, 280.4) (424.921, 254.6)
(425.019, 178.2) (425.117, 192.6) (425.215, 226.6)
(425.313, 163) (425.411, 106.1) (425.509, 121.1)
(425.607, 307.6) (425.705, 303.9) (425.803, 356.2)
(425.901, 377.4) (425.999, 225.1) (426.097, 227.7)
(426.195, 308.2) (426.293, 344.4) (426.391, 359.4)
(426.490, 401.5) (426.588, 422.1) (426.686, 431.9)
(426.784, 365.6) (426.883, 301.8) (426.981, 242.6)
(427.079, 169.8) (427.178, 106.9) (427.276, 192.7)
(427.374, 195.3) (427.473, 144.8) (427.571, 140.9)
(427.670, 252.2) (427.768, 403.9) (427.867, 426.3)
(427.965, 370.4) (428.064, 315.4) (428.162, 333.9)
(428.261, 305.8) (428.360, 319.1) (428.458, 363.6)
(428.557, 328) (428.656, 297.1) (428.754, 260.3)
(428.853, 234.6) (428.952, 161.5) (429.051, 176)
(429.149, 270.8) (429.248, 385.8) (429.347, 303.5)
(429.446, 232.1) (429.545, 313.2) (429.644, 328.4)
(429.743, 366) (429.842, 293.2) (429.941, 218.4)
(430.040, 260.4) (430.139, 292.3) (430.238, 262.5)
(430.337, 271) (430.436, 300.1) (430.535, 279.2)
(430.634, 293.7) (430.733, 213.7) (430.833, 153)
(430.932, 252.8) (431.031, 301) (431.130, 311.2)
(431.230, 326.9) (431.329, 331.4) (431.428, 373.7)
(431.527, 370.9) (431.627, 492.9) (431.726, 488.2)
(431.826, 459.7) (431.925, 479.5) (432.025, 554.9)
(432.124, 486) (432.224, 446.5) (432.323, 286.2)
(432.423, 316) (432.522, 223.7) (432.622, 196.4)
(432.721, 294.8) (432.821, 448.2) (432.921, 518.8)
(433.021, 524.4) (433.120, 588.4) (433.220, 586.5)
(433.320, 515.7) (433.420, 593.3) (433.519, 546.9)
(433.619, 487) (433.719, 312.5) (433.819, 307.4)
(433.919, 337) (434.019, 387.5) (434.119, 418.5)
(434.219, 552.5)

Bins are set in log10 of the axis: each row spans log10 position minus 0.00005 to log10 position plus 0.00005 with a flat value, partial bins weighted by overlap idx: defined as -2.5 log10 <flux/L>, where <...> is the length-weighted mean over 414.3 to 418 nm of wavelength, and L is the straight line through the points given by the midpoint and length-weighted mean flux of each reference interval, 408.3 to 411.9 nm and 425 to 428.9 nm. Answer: 0.06 mag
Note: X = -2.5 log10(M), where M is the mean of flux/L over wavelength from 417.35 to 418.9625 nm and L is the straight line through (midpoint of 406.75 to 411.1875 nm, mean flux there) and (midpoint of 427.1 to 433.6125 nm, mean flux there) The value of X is 0.12 mag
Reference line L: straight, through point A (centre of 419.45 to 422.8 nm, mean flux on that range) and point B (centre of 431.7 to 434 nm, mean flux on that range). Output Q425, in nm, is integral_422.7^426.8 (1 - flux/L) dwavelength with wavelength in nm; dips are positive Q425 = 0.632 nm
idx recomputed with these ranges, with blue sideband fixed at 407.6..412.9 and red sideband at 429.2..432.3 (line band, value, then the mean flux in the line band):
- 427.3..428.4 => 0.161 mag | 289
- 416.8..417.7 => 0.198 mag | 275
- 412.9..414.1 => 0.095 mag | 301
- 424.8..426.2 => 0.363 mag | 239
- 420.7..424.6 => 0.193 mag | 278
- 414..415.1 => 0.190 mag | 276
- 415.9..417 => -0.037 mag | 341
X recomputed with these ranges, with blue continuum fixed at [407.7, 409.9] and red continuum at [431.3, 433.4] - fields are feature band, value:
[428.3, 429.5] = 0.44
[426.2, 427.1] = 0.20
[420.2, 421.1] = 0.13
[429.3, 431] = 0.48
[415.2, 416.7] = 0.15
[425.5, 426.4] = 0.34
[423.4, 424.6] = 0.27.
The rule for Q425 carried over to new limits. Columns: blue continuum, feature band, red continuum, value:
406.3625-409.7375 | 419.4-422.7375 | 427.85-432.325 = 0.30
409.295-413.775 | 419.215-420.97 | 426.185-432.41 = 0.05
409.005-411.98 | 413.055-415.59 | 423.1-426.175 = 0.10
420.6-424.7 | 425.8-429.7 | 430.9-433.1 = 0.56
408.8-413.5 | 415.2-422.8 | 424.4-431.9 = 0.27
